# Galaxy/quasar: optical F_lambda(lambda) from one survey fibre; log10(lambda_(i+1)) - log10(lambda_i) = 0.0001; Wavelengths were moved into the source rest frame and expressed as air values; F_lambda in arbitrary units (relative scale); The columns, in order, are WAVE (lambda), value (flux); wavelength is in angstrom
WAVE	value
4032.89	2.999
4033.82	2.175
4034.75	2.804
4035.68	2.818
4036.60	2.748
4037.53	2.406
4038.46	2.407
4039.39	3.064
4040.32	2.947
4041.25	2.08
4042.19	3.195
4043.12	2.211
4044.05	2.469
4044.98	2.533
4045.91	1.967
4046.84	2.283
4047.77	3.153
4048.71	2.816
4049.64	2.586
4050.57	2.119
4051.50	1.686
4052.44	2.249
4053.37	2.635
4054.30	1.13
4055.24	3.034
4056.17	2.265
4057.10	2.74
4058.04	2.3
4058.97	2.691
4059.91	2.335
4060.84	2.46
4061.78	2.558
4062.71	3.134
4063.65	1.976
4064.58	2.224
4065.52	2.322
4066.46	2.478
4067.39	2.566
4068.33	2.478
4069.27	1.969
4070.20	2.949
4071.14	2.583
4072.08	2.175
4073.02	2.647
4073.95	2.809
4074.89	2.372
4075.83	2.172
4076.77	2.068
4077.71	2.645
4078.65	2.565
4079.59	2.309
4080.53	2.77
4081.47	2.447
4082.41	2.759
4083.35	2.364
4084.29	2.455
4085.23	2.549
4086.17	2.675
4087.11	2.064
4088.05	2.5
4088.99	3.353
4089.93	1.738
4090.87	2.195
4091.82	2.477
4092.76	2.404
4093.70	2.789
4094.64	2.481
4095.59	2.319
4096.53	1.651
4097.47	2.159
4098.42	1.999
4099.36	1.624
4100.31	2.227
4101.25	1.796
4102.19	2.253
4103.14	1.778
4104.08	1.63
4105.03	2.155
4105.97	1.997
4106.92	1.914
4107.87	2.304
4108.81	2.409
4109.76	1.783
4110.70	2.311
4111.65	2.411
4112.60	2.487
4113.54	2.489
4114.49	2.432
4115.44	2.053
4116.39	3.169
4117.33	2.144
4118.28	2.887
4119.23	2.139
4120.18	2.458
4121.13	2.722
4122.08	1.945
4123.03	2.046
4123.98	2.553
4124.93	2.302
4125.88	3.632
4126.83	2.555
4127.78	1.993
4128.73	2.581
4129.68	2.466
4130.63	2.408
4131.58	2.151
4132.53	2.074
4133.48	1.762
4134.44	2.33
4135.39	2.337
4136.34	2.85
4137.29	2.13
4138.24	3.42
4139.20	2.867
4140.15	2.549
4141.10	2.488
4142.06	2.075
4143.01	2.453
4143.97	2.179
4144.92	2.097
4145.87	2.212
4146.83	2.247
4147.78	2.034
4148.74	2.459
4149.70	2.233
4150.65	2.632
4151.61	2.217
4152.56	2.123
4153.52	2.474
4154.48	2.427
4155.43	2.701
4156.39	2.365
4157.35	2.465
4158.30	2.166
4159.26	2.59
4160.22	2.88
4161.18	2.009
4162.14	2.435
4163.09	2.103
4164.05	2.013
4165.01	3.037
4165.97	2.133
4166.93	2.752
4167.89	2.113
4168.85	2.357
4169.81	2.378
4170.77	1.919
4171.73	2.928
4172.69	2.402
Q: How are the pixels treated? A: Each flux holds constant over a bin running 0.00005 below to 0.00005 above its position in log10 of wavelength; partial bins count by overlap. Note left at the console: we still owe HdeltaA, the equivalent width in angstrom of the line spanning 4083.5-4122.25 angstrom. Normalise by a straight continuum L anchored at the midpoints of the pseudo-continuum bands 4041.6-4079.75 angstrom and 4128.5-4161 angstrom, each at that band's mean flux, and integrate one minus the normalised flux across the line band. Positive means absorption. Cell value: 2.1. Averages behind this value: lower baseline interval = 2.43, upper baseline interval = 2.39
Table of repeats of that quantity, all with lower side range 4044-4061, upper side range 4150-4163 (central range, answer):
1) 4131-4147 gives 0.3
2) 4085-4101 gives 0.7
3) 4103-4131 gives 0.7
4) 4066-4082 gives -0.5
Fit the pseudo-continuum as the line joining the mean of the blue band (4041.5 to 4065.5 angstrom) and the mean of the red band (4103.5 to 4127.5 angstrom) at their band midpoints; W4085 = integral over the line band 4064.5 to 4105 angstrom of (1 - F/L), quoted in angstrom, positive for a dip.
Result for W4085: 0.78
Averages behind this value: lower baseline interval 2.42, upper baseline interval 2.35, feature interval 2.34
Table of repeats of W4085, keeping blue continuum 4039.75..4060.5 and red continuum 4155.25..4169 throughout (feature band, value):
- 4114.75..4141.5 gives -0.59 angstrom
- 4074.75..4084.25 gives -0.10 angstrom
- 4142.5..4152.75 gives 0.60 angstrom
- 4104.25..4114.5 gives 0.84 angstrom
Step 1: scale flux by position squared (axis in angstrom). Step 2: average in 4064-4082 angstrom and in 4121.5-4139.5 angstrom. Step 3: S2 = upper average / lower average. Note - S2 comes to 1.0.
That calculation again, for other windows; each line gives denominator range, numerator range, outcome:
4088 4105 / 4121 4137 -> 1.11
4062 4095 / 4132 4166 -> 1.00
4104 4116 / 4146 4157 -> 1.09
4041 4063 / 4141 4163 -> 1.01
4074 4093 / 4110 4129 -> 1.02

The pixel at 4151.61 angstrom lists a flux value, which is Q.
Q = 2.217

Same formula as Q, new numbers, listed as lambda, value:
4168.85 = 2.357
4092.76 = 2.404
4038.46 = 2.407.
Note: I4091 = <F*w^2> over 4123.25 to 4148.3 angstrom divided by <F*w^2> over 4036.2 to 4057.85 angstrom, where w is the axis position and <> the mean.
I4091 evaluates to 1.02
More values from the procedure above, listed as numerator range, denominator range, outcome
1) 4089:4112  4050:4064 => 0.93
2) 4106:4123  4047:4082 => 0.98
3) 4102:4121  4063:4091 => 0.94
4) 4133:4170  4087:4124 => 1.08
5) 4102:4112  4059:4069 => 0.86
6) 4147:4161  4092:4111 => 1.17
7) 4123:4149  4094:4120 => 1.11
